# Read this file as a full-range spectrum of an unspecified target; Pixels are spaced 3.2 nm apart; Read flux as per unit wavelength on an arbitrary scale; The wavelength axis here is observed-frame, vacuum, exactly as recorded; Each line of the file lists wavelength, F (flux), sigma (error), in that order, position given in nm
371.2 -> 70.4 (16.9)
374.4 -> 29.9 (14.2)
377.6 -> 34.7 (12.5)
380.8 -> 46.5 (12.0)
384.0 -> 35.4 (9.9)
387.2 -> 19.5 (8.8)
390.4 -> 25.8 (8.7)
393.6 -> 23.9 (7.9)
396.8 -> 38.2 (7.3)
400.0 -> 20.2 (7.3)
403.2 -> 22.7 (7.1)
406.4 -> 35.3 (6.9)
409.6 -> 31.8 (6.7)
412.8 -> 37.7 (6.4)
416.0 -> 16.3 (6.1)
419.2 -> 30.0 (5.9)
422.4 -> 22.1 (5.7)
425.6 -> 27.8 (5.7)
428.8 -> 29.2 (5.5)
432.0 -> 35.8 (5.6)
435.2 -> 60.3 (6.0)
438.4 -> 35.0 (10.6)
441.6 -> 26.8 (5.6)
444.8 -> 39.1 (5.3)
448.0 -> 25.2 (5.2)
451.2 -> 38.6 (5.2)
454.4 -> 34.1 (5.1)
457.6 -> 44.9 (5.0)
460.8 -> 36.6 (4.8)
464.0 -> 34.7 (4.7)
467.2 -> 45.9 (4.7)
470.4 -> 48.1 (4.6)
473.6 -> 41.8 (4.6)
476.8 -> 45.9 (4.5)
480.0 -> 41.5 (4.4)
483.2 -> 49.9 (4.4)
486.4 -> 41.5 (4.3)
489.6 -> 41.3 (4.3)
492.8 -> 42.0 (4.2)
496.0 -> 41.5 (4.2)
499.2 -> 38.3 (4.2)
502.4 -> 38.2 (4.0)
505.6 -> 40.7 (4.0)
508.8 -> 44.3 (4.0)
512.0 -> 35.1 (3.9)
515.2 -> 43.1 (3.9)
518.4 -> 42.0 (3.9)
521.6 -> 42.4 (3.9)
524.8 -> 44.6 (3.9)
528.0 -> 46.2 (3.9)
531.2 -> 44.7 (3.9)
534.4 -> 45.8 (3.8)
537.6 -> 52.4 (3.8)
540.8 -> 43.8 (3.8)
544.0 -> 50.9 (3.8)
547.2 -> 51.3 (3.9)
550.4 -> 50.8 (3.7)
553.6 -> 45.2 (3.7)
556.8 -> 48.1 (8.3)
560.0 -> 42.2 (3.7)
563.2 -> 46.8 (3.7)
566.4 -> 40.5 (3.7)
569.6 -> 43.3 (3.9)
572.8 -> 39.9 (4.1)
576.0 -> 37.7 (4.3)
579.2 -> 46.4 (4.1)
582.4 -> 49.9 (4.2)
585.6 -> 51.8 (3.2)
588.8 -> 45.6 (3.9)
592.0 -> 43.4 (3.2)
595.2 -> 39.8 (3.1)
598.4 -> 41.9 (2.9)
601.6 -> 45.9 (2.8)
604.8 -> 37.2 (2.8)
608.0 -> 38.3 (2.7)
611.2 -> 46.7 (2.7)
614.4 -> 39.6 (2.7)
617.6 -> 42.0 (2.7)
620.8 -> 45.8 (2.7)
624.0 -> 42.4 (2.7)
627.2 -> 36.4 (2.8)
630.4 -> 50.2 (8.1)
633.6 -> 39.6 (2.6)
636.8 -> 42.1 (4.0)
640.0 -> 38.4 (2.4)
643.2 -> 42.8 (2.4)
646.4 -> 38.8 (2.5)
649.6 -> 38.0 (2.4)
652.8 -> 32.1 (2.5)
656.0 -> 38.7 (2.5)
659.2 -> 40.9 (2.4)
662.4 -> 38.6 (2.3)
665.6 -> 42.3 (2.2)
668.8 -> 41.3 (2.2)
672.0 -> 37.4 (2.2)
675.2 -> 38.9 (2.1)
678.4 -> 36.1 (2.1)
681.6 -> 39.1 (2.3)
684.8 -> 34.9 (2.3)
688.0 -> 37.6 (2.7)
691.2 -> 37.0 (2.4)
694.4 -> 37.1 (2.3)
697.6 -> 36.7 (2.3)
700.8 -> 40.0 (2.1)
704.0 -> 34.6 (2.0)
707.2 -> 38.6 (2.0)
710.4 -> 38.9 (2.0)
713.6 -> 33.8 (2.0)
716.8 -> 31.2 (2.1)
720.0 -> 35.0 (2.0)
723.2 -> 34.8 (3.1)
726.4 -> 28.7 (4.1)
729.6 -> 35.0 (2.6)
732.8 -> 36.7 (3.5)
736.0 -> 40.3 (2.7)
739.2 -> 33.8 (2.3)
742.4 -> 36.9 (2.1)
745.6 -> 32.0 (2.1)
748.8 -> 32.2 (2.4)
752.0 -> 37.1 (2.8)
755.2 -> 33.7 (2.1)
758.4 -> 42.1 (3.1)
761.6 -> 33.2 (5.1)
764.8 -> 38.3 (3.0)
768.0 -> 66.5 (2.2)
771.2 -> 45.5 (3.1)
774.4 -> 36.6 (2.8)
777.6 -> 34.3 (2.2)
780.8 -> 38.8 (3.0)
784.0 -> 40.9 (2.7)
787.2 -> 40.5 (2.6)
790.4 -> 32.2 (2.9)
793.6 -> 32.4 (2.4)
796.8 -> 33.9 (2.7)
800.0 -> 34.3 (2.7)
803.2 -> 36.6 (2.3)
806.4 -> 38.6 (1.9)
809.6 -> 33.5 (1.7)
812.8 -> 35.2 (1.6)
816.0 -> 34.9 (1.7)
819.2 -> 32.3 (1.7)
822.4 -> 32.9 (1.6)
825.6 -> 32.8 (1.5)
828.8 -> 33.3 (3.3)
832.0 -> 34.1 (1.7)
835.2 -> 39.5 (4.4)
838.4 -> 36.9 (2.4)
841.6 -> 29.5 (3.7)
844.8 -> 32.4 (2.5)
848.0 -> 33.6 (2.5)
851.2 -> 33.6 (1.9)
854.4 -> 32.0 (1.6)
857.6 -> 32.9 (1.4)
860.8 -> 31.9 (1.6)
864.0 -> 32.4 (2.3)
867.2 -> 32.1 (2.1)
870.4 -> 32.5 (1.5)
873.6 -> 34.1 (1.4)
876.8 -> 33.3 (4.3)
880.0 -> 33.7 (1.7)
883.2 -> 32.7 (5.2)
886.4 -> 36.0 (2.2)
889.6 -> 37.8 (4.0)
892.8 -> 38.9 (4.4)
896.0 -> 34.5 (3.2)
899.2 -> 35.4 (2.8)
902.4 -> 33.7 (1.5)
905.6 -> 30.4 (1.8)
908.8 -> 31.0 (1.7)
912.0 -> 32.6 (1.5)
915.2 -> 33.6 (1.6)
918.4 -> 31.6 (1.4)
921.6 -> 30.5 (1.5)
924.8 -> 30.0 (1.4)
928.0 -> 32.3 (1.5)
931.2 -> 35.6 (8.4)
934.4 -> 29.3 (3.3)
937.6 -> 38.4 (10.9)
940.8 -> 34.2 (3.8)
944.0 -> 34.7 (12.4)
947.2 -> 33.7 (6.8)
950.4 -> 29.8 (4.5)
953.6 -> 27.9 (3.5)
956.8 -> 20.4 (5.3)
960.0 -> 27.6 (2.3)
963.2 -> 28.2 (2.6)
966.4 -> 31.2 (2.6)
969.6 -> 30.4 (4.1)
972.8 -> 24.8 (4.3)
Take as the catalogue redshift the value 0.169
